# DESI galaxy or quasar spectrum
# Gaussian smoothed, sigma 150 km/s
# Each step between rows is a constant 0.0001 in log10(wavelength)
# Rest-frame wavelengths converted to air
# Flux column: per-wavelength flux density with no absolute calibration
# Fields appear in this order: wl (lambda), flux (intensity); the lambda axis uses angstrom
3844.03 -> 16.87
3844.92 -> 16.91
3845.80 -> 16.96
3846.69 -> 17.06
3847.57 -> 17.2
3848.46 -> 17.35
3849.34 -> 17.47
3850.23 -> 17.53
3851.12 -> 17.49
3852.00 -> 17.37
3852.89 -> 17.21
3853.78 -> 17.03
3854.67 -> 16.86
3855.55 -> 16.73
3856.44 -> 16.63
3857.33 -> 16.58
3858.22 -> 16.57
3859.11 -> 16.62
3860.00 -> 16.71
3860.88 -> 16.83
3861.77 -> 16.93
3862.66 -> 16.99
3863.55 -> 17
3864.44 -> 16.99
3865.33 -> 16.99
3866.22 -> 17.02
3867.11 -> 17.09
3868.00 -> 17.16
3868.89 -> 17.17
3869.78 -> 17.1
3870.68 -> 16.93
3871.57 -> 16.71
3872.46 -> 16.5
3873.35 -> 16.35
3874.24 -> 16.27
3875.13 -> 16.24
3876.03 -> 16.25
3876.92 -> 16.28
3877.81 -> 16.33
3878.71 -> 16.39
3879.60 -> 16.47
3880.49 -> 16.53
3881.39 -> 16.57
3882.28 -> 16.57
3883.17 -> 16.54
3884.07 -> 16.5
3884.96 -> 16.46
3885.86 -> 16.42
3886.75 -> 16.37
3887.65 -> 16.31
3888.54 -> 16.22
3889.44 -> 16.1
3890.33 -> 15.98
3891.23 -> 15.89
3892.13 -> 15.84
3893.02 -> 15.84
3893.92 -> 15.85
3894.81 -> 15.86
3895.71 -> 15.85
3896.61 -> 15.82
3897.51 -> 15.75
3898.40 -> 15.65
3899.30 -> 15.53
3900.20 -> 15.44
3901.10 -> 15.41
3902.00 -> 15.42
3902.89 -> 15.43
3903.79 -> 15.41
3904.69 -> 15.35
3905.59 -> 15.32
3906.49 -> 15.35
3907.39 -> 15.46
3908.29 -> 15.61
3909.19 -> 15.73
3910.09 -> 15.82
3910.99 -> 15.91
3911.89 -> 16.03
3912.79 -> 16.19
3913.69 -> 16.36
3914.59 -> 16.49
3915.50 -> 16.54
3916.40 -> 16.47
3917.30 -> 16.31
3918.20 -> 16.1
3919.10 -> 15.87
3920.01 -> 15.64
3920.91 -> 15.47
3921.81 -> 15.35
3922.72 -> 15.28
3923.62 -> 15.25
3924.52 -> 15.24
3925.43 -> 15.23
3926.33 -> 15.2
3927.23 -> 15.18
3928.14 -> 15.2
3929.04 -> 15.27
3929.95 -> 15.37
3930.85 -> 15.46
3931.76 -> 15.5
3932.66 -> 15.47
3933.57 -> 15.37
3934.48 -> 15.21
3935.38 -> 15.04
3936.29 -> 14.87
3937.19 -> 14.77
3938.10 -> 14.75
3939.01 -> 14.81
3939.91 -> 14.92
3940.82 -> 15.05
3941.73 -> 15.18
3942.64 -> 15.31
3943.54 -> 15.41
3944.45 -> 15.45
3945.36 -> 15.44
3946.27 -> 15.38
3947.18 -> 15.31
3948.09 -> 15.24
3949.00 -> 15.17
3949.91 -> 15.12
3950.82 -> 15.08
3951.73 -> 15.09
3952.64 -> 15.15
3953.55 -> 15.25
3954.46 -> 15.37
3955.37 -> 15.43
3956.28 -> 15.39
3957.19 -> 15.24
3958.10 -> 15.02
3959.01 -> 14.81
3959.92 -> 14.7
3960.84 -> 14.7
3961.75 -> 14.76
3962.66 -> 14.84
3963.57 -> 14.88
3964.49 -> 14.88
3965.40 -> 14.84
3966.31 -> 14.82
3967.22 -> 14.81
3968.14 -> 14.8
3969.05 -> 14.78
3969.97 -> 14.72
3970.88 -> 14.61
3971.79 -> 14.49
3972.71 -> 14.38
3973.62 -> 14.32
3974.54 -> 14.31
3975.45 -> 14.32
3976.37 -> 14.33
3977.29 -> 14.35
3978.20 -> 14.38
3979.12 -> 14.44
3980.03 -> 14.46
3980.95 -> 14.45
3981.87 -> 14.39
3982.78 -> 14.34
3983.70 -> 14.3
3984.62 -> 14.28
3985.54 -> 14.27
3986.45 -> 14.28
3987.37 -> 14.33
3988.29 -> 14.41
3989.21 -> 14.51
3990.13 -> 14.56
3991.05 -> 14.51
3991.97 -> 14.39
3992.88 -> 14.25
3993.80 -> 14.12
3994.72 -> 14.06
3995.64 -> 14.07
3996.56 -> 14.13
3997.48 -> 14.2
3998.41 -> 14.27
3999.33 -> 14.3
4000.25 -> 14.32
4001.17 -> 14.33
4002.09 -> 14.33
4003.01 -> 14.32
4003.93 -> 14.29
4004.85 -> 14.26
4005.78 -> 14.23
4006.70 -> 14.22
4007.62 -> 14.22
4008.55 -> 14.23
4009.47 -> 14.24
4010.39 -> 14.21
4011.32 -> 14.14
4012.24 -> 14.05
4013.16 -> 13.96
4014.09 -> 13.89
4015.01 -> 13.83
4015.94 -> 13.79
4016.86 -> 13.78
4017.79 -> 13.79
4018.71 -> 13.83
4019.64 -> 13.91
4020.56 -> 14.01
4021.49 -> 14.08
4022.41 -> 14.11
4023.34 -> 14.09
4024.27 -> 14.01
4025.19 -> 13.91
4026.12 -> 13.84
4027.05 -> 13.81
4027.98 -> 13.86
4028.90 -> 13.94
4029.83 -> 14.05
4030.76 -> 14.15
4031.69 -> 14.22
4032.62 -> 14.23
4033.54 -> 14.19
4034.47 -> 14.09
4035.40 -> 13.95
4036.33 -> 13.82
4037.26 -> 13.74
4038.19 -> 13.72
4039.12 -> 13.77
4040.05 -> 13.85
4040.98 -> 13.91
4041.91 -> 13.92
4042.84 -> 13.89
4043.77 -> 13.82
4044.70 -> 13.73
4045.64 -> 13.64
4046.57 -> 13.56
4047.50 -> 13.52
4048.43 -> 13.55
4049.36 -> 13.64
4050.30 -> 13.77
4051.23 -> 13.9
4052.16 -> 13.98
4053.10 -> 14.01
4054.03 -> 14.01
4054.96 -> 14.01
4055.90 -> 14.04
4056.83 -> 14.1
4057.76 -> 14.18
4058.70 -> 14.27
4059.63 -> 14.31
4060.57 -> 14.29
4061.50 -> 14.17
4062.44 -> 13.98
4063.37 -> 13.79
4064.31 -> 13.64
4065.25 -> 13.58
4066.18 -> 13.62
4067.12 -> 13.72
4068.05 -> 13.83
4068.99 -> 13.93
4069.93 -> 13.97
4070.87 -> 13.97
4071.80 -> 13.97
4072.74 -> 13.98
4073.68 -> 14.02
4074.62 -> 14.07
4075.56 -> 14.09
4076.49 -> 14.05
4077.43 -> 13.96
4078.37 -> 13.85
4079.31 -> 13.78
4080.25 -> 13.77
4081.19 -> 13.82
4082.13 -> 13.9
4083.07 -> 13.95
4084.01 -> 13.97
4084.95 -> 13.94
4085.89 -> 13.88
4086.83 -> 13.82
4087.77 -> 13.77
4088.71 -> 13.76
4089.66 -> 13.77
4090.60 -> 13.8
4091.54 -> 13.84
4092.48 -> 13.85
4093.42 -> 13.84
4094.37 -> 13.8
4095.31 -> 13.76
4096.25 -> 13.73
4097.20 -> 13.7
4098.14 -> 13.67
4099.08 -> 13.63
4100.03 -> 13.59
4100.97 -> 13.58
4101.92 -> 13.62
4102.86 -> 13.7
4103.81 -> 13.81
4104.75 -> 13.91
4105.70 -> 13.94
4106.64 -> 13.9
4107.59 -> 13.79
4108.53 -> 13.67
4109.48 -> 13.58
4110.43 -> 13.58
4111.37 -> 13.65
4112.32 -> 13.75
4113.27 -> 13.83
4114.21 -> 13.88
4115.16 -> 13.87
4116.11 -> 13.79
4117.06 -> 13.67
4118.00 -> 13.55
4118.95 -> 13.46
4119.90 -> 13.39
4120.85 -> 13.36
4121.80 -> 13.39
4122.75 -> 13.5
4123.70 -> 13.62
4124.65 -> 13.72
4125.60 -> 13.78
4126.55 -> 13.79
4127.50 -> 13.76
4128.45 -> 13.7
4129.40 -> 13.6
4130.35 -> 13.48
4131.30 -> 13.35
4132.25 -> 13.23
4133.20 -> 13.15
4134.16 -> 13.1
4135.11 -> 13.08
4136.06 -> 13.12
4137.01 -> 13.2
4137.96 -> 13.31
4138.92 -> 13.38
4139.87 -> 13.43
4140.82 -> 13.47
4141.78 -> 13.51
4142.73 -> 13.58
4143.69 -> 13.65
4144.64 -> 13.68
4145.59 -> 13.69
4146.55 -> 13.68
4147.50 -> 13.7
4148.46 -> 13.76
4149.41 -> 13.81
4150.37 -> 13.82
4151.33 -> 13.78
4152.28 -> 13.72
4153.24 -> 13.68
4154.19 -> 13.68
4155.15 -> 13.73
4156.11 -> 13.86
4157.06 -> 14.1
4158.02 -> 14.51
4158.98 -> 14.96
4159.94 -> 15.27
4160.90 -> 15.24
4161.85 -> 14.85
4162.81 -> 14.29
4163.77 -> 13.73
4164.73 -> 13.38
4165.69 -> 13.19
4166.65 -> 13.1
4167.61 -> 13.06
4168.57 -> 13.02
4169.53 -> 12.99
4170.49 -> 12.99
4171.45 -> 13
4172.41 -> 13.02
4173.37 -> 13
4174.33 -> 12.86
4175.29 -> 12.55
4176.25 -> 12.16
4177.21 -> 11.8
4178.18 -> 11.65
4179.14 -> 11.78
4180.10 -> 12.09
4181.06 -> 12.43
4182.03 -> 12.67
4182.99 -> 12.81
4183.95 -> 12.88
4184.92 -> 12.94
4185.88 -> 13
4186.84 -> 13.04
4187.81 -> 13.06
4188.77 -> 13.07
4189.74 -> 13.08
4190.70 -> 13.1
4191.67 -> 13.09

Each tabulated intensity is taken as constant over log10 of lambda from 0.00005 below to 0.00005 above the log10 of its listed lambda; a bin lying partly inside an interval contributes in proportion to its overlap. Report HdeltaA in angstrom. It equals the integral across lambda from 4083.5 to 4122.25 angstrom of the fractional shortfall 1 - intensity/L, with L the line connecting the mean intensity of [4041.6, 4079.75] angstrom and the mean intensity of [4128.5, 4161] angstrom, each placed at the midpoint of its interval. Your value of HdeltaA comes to 0.2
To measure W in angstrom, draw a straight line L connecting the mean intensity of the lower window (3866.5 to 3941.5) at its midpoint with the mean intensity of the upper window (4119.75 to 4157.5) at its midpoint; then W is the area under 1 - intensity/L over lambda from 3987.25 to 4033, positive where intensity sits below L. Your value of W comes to 2.1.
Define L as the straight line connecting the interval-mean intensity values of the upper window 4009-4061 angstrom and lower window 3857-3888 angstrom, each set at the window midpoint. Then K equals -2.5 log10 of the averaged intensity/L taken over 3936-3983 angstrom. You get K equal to 0.024 mag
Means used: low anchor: 16.6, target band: 14.9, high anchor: 13.9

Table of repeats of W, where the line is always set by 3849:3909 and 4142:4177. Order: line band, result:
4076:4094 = 0.62 angstrom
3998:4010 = 0.69 angstrom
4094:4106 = 0.41 angstrom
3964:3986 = 1.33 angstrom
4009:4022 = 0.93 angstrom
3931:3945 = 0.57 angstrom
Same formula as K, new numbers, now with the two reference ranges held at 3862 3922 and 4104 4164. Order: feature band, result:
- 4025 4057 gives 0.06 mag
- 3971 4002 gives 0.07 mag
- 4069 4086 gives 0.03 mag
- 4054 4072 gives 0.04 mag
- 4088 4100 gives 0.03 mag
